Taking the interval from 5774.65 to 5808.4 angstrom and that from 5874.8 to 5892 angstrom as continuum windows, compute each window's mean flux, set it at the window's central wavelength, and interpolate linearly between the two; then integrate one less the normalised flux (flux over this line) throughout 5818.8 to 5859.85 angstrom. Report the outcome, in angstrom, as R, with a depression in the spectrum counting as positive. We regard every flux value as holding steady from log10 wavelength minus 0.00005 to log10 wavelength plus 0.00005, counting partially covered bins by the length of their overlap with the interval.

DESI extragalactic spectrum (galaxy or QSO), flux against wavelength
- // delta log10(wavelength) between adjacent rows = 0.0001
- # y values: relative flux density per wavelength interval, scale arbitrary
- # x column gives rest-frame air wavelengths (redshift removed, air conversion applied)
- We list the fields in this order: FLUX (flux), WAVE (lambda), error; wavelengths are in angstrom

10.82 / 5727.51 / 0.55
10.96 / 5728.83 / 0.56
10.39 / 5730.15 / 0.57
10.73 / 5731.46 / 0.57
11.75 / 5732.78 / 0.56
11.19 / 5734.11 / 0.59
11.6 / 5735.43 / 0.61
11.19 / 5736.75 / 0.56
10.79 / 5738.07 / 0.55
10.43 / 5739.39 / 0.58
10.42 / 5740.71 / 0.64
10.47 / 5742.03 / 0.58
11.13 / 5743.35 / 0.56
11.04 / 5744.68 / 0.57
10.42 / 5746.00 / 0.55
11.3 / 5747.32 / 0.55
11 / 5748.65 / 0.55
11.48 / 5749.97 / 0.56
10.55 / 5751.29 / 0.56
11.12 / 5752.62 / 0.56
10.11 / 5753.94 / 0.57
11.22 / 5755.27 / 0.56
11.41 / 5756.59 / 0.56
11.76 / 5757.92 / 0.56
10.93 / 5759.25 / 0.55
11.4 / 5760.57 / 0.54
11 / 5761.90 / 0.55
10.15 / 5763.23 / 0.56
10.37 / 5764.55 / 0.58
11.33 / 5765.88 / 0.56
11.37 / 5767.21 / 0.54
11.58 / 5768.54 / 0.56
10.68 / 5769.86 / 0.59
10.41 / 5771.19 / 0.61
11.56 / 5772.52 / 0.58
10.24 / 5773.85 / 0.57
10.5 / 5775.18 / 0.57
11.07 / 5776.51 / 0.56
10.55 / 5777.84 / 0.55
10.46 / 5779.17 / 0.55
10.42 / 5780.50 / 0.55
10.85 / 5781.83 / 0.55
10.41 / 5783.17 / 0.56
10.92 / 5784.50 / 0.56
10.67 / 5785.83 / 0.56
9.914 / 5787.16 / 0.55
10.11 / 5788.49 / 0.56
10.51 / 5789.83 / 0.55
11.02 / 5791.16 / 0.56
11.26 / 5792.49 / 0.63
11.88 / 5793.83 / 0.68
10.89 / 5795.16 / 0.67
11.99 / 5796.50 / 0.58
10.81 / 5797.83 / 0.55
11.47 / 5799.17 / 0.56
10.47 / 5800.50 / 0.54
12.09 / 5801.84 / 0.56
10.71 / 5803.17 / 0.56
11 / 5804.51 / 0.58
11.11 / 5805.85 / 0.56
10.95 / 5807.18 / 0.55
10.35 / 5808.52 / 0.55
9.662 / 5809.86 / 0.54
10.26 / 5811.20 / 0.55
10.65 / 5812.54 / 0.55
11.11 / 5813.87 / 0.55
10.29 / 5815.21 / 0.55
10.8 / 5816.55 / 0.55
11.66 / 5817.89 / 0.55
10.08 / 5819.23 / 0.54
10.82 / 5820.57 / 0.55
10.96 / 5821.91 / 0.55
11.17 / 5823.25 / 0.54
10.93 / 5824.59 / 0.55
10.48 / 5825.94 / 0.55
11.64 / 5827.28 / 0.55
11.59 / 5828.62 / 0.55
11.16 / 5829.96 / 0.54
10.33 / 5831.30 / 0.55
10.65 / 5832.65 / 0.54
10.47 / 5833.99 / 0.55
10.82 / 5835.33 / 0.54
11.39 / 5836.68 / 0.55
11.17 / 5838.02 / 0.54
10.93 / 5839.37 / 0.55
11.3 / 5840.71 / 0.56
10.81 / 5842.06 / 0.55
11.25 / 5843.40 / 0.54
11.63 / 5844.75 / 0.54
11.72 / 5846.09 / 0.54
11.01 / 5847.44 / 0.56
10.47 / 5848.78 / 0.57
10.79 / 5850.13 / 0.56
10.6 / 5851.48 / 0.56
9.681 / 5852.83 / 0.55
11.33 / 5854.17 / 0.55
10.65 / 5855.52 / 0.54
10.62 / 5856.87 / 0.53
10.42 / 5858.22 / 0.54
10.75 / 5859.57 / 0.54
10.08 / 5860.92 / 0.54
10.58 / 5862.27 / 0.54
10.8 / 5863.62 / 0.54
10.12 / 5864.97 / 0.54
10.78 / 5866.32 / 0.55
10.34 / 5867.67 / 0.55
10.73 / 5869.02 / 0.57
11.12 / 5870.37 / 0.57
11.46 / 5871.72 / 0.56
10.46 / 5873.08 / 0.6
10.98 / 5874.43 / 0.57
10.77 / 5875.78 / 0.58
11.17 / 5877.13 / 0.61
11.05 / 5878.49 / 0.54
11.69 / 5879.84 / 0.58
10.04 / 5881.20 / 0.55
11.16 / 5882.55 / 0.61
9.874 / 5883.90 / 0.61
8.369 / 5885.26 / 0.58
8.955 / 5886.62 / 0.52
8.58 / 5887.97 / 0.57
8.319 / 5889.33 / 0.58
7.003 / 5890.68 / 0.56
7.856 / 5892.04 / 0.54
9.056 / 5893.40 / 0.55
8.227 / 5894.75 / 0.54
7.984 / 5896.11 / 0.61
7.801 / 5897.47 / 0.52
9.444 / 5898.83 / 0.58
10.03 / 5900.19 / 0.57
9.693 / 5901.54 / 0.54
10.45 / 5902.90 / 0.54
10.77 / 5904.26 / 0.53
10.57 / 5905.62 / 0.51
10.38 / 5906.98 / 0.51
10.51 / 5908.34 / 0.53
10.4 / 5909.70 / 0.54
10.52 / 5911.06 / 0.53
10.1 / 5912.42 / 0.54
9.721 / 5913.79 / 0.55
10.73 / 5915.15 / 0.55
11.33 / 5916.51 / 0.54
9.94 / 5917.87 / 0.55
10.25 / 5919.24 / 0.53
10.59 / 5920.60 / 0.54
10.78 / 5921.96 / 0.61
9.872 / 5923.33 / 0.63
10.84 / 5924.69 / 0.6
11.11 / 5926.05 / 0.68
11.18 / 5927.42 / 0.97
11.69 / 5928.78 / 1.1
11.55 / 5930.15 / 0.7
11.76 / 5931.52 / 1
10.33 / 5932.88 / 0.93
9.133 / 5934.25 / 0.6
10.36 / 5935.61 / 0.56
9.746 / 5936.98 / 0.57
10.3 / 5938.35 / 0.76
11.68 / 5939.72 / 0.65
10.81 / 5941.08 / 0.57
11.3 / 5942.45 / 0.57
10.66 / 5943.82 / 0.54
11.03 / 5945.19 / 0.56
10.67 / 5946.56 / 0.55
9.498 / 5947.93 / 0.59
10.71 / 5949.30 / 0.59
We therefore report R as -2.54 angstrom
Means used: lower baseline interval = 10.9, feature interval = 10.9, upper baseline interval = 9.7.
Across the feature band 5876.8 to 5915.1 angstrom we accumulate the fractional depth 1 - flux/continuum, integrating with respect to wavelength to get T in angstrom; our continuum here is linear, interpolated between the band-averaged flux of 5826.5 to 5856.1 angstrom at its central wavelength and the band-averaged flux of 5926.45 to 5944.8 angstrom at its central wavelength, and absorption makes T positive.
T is 4.4 angstrom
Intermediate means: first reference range 11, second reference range 10.8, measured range 9.64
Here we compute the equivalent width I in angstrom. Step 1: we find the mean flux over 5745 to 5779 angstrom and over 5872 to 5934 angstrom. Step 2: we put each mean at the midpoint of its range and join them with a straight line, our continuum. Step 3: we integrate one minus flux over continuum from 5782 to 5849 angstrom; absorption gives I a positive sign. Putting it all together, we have -1.9 angstrom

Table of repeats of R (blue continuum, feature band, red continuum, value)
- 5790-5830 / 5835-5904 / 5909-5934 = 3.7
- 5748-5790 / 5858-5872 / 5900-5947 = 0.1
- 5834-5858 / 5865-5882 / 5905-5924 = -0.2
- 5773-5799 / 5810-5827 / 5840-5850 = 0.4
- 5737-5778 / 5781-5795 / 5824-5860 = 0.2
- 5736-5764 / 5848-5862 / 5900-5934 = 0.2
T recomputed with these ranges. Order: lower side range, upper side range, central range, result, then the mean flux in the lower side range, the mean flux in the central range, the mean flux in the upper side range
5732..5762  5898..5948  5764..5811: 0.3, 11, 10.8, 10.5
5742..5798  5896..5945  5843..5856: -0.3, 10.9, 10.9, 10.4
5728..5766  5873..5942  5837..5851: -0.9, 10.9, 11.1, 10.1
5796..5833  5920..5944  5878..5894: 2.2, 10.9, 9.31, 10.8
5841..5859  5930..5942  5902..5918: 0.3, 10.9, 10.5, 10.6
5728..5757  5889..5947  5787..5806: -0.6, 10.9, 11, 10.2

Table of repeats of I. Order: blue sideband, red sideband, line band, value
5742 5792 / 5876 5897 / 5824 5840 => -1.54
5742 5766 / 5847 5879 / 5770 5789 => 0.55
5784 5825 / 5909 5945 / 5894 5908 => 1.49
